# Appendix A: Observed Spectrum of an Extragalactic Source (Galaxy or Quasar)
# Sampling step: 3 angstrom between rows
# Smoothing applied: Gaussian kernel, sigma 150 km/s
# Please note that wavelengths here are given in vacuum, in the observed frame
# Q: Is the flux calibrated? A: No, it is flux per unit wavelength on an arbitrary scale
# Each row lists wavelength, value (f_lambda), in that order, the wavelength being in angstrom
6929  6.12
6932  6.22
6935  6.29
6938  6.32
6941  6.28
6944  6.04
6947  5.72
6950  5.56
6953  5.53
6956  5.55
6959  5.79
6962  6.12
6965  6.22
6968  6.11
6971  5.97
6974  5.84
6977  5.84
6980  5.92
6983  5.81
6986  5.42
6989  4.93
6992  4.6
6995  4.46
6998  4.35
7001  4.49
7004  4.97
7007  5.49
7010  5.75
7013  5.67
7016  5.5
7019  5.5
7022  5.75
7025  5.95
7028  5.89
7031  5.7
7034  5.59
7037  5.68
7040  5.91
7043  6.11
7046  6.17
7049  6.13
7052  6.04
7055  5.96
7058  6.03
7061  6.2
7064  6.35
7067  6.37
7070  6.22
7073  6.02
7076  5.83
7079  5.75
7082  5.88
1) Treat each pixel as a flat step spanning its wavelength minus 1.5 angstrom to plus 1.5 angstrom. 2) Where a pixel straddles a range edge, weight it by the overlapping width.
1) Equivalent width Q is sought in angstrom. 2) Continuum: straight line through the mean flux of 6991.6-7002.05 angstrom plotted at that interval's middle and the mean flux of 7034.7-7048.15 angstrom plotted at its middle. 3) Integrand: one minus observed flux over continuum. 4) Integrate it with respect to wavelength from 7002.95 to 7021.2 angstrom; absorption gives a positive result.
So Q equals -2.0 angstrom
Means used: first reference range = 4.46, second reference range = 5.95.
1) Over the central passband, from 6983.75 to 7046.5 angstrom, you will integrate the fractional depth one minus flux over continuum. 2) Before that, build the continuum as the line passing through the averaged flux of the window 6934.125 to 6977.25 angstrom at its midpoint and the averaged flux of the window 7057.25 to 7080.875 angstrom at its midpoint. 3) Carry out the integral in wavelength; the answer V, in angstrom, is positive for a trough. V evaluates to 6.3 angstrom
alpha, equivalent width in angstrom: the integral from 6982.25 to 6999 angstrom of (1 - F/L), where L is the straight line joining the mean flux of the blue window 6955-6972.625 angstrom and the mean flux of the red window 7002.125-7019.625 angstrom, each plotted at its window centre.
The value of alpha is 2.3 angstrom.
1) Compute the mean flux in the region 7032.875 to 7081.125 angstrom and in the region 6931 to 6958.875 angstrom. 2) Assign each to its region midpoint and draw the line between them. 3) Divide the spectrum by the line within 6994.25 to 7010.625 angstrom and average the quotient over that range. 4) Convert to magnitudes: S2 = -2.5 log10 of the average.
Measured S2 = 0.22 mag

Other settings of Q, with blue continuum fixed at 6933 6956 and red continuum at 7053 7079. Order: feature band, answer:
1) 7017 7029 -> 0.6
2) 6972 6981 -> 0.2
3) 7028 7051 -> 0.6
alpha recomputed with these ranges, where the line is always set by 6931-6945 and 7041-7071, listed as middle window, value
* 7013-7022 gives 0.9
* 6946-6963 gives 1.4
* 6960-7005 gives 5.8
